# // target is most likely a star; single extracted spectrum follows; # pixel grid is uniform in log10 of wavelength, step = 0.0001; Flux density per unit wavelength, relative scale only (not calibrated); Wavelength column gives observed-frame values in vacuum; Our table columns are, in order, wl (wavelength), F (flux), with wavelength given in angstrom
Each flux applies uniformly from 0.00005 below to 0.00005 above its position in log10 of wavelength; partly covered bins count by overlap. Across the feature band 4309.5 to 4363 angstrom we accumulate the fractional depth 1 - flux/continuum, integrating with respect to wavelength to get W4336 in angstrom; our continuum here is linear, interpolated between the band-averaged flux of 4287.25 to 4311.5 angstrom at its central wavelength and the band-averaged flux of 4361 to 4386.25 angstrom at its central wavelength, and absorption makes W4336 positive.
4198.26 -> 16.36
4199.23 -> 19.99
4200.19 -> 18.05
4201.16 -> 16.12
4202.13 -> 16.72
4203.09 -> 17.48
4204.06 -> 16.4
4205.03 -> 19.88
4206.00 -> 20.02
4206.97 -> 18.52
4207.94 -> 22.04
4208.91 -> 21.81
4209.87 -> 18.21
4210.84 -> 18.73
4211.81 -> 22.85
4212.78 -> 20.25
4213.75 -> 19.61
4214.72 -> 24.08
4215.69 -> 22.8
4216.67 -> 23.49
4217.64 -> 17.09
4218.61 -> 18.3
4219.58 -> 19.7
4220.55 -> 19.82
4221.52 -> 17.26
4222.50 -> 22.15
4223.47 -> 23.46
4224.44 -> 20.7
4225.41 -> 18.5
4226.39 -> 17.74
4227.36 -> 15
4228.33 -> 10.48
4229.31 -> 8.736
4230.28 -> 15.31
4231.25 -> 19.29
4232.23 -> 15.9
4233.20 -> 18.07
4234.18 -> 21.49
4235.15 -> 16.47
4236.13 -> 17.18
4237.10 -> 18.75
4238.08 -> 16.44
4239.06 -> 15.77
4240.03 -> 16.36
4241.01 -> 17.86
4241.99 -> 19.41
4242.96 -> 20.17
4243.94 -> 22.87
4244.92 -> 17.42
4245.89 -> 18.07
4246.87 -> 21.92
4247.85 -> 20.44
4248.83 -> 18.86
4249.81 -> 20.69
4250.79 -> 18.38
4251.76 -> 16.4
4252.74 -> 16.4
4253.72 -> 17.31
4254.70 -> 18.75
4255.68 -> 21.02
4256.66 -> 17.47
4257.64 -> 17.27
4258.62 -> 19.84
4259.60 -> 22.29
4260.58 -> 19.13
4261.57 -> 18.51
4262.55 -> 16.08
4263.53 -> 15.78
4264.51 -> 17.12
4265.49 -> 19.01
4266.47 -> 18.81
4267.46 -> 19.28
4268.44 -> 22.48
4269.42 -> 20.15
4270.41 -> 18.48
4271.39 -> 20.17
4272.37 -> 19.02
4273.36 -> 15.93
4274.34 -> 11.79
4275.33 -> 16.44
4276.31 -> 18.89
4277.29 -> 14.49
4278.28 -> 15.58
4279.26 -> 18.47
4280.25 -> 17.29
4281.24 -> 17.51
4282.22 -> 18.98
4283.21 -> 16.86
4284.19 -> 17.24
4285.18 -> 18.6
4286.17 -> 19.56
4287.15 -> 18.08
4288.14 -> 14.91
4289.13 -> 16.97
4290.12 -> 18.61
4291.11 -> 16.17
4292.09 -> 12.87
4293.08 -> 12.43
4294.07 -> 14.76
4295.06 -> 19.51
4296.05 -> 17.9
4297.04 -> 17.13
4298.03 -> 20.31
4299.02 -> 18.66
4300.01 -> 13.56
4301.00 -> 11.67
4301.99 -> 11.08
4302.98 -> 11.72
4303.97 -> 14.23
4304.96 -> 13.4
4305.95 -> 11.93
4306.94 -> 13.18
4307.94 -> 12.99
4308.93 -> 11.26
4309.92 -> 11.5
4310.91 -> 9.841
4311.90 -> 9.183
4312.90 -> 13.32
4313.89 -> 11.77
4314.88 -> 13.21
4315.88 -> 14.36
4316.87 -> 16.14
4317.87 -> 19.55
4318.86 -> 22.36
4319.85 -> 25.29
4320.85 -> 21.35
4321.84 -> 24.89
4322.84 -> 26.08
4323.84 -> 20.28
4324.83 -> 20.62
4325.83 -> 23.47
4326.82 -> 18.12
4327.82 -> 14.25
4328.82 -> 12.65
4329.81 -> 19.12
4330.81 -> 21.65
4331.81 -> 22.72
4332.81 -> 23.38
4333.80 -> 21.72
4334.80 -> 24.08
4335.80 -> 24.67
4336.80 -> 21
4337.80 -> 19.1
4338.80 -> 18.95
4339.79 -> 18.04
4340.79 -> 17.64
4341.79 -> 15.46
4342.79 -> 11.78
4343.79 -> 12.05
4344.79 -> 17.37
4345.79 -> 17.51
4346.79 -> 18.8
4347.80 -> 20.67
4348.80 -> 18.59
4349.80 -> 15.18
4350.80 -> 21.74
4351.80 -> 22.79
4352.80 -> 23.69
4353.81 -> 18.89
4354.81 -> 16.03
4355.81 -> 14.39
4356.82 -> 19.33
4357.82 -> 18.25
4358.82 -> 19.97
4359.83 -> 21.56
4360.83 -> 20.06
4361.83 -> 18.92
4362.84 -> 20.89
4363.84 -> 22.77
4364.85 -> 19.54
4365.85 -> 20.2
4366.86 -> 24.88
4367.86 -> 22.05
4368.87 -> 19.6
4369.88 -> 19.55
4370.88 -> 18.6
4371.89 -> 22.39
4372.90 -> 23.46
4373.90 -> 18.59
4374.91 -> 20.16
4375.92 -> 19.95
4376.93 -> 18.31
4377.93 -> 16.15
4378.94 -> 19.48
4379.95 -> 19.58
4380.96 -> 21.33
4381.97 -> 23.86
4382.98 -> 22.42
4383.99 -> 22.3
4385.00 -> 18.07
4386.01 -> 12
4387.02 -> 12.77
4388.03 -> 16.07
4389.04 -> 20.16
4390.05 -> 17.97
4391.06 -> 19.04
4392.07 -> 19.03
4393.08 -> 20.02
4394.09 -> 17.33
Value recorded -3.87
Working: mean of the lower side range 14.5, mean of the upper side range 20.3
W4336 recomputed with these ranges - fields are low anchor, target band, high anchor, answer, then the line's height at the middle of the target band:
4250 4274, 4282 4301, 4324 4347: 1.87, 18.7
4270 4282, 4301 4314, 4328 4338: 4.88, 19.1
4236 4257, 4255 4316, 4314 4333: 9.22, 19.2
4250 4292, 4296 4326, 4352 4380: 4.26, 18.7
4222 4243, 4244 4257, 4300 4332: -1.25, 17.2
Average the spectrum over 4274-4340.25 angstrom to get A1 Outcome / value 17.1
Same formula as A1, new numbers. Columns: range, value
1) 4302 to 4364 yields 17.9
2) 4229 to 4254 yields 18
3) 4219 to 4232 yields 17.5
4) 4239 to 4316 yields 16.8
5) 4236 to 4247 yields 18.5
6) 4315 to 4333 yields 20.1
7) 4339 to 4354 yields 18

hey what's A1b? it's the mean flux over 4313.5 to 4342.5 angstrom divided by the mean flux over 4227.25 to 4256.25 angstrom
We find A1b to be 1.1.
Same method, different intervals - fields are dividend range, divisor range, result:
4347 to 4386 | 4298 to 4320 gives 1.42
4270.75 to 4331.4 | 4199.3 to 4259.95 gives 0.89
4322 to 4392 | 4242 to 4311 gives 1.14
